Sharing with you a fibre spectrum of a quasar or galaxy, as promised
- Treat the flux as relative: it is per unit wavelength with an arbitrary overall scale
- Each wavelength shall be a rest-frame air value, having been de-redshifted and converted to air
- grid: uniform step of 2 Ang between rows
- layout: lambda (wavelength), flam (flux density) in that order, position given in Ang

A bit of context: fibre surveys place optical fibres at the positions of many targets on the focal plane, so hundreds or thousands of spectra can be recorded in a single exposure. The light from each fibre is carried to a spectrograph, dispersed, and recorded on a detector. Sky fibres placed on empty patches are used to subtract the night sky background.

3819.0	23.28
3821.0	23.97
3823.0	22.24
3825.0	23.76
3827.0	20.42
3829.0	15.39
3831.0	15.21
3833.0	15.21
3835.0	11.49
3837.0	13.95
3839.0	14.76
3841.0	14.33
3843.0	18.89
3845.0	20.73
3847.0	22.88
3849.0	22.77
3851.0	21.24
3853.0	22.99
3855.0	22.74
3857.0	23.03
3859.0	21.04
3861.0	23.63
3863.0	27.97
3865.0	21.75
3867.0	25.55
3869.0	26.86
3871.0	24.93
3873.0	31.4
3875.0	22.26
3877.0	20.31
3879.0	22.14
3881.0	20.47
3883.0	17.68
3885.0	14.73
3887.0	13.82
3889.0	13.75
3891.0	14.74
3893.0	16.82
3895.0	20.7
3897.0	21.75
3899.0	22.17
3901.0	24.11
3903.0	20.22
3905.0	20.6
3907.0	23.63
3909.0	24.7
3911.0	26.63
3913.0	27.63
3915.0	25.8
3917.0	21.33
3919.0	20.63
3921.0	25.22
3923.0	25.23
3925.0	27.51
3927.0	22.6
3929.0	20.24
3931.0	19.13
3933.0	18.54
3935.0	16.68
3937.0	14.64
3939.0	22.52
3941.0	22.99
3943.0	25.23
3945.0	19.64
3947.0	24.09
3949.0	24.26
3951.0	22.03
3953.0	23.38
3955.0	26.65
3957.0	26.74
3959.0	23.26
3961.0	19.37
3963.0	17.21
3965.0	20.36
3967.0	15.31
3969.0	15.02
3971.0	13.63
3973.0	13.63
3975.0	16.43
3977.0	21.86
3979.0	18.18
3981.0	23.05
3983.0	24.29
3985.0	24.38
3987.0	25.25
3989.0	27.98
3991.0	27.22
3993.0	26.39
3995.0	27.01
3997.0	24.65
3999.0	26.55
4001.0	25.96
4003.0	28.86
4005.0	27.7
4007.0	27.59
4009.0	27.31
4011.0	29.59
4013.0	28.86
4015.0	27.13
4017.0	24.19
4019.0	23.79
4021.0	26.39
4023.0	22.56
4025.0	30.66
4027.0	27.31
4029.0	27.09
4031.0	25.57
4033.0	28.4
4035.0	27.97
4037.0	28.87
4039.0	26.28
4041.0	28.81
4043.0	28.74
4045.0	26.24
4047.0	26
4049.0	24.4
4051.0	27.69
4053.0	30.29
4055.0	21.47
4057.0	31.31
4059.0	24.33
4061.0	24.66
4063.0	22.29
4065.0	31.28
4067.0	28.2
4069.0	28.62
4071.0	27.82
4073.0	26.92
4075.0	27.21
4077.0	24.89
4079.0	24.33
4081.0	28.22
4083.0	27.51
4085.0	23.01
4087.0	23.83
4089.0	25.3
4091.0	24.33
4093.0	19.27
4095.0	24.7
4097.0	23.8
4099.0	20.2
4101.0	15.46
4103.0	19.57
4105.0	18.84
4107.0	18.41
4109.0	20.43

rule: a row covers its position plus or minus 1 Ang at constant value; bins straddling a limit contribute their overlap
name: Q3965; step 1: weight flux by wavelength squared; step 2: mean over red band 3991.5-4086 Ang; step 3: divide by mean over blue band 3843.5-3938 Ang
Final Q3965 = 1.3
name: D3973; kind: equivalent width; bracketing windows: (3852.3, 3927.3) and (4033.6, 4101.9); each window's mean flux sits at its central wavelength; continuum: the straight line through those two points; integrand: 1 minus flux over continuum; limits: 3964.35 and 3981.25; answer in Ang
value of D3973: 4.8 Ang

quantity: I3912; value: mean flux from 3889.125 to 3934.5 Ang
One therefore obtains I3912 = 22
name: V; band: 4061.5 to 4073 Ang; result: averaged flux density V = 27.4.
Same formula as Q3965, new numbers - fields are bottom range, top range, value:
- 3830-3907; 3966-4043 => 1.31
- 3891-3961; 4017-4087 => 1.27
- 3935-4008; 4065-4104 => 1.15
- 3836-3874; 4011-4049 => 1.33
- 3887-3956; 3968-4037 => 1.19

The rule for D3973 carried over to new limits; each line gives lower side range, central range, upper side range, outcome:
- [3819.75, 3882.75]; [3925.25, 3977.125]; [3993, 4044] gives 9.14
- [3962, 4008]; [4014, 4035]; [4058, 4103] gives -2.64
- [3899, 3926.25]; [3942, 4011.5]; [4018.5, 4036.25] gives 6.73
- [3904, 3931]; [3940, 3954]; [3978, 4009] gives 0.83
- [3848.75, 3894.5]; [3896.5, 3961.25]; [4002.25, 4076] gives 1.58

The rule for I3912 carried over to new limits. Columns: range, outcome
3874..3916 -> 20.7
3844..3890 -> 21.9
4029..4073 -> 27.1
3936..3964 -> 22.3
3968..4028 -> 24.4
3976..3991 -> 23.8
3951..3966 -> 22.4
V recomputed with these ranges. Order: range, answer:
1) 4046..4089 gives 26.4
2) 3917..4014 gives 22.8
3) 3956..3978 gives 18.4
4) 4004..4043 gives 27.2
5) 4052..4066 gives 26.5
